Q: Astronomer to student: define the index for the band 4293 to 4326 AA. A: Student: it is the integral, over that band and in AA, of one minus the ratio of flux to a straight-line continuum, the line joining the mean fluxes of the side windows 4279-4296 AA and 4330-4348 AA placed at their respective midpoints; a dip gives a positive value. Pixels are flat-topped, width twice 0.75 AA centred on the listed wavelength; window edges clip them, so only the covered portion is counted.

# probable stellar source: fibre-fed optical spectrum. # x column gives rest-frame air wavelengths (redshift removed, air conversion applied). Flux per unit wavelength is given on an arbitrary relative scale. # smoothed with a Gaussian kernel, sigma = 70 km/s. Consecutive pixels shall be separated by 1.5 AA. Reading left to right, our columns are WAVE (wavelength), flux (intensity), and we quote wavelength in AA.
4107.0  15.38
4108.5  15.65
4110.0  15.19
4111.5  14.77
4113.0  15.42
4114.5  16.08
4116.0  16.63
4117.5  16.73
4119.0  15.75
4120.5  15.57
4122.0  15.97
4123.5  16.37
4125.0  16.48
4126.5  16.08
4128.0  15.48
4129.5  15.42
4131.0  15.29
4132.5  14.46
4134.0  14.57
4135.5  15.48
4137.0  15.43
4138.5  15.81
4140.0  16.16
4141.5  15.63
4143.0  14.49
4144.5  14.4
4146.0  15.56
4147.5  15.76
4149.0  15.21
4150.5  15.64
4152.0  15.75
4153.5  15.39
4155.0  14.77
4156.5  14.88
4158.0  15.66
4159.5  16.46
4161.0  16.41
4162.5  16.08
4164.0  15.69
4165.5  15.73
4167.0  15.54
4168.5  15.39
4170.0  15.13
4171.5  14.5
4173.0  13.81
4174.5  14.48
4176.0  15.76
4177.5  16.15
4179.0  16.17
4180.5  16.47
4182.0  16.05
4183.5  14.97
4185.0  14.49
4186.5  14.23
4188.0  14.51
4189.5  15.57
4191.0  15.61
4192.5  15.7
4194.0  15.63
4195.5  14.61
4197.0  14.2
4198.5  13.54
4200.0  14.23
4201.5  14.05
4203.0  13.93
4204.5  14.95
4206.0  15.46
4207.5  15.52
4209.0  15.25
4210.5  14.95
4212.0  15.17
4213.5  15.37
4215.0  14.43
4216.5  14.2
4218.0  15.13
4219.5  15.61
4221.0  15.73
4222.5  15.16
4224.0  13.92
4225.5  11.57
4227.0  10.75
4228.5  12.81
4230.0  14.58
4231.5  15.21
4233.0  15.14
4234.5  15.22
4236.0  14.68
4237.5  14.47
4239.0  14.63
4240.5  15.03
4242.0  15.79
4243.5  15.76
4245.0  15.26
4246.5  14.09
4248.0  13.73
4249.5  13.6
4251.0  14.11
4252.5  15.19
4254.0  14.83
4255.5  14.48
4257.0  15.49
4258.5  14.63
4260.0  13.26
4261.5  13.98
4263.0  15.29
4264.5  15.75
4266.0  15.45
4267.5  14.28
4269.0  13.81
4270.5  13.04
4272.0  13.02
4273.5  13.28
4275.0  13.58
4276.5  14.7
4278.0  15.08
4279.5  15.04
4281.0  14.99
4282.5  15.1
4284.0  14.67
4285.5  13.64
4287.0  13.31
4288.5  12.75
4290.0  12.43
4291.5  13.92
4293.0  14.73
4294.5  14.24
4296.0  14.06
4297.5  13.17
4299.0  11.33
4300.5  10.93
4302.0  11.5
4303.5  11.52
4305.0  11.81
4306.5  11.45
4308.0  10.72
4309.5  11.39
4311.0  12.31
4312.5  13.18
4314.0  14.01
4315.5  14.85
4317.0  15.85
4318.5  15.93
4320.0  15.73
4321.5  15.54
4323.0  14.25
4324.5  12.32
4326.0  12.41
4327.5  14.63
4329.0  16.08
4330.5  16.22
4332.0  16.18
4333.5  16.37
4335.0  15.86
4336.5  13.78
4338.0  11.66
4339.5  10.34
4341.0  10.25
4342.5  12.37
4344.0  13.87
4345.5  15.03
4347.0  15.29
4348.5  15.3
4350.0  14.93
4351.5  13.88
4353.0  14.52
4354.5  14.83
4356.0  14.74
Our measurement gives 2.0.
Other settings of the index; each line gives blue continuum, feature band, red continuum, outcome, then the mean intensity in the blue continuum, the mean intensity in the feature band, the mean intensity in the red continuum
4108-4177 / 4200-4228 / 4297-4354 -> 0.5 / 15.5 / 14.5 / 13.6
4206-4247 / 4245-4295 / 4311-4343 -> 0.7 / 14.7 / 14.2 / 14.2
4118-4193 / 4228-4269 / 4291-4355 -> -0.6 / 15.5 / 14.7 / 13.7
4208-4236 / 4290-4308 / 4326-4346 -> 2.1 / 14.5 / 12.5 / 14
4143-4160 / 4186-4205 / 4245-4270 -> 0.4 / 15.4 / 14.7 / 14.5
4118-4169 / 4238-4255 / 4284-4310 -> -1.4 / 15.6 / 14.7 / 12.6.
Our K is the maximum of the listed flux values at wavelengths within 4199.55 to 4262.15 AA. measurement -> 15.79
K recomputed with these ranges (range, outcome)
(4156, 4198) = 16.47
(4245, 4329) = 16.08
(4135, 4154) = 16.16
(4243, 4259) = 15.76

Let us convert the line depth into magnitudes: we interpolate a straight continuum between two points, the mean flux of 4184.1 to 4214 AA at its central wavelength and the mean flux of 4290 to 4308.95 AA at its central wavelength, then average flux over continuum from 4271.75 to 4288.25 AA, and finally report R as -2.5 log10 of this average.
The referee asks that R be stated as -0.10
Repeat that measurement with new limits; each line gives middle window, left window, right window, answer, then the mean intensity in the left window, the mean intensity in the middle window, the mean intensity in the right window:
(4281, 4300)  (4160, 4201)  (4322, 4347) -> 0.051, 15.2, 13.6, 13.9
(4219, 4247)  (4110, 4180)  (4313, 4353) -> 0.036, 15.5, 14.5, 14.3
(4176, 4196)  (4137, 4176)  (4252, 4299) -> -0.024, 15.4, 15.4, 14.2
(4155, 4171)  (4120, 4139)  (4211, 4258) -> -0.027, 15.6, 15.6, 14.6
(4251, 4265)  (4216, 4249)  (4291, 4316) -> -0.069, 14.5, 14.7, 12.6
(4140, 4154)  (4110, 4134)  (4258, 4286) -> 0.009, 15.7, 15.4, 14.4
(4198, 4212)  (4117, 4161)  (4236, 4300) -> 0.013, 15.5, 14.7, 14.3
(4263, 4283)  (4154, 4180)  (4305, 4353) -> 0.002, 15.5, 14.4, 13.9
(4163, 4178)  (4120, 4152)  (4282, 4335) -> -0.006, 15.5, 15.2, 13.7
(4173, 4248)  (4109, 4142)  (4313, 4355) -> 0.024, 15.7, 14.8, 14.4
